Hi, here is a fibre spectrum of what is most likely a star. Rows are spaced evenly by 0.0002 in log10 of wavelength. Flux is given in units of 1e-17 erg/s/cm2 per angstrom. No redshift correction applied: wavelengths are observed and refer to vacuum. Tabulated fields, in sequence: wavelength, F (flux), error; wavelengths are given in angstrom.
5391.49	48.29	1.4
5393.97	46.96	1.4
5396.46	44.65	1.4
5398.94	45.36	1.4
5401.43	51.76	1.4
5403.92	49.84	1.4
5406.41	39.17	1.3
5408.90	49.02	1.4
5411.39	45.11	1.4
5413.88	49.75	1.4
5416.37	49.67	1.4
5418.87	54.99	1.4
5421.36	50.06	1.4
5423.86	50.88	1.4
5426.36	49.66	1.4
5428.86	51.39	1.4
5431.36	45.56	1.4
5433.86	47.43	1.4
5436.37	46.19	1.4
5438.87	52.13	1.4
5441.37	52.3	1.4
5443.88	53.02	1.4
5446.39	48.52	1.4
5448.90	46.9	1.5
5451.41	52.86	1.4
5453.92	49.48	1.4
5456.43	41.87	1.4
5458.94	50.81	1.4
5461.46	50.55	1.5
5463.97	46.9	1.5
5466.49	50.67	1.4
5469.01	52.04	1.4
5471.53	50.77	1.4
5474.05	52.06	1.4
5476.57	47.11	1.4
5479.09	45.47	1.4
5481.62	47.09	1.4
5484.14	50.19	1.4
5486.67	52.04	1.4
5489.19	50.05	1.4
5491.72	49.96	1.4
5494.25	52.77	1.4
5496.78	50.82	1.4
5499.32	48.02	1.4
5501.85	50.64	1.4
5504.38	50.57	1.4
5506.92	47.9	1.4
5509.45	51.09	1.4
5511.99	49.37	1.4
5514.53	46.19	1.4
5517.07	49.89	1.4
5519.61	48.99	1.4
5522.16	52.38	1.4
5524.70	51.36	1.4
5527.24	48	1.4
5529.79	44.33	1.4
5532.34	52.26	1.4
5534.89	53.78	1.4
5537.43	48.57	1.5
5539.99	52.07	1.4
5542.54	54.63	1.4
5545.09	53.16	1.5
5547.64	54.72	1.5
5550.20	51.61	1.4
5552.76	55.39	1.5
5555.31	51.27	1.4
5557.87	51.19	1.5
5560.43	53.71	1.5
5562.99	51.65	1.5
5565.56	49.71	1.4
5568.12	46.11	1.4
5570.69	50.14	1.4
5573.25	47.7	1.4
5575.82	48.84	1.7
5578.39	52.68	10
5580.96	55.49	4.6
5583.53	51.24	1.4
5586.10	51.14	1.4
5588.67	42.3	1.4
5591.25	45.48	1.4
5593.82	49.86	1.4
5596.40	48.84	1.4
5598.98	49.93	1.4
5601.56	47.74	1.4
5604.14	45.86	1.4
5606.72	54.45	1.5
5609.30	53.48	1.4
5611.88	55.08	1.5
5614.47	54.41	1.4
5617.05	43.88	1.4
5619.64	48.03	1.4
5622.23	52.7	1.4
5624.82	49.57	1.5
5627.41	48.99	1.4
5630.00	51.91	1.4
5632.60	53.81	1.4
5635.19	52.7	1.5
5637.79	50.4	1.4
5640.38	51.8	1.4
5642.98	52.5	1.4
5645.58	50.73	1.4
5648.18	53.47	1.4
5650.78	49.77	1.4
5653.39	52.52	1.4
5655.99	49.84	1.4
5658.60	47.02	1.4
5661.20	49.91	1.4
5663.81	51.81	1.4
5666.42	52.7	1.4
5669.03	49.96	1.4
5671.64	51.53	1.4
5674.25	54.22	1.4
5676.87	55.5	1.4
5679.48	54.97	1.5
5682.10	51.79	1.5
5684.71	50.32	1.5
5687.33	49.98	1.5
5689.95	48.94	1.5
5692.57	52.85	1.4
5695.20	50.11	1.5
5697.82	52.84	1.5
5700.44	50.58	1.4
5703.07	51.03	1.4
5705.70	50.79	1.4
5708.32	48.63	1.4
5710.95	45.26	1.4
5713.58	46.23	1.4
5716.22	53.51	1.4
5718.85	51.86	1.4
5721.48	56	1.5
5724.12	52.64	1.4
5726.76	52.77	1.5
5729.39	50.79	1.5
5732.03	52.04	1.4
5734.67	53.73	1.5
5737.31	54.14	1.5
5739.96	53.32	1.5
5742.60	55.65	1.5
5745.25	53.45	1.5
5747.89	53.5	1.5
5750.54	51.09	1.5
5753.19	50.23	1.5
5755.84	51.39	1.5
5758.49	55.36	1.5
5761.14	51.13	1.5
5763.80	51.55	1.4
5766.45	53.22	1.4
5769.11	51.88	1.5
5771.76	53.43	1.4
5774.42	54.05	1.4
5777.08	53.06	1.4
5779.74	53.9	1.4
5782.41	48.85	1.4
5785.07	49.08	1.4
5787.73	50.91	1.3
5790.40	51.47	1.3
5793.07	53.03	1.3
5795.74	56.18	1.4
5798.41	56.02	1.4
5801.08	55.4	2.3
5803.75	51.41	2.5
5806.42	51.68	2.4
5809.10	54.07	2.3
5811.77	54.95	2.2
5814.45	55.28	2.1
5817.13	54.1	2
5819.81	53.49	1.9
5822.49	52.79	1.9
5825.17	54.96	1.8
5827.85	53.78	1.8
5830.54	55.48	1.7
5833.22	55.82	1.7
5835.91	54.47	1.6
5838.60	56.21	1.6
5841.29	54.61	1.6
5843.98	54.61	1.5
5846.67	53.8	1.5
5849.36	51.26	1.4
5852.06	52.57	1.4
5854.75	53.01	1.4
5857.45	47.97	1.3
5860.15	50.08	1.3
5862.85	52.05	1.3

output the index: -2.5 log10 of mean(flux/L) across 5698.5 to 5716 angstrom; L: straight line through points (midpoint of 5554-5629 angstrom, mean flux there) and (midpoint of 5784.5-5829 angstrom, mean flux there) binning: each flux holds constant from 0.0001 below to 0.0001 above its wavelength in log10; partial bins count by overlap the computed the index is 0.06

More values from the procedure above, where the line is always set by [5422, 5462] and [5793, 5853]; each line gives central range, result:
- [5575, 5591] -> 0.024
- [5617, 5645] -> 0.019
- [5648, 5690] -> 0.016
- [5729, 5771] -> 0.012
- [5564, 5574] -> 0.053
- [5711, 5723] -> 0.035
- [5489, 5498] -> -0.022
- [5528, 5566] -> -0.025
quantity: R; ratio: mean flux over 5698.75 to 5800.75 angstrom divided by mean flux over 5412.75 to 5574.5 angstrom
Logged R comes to 1.04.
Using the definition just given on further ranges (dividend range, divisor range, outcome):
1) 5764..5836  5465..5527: 1.07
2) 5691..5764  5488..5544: 1.03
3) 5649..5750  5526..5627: 1.02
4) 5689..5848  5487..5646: 1.04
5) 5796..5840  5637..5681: 1.05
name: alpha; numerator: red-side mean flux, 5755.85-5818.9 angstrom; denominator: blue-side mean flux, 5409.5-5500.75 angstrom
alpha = 1.1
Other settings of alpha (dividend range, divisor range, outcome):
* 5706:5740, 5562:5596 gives 1.04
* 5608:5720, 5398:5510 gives 1.04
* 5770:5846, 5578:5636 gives 1.07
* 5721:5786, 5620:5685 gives 1.02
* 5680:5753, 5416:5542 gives 1.04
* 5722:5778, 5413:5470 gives 1.06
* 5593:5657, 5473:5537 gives 1.02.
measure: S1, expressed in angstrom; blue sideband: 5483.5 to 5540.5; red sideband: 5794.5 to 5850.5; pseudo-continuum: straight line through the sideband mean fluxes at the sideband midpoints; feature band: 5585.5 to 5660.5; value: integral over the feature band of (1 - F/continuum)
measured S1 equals 1.9 angstrom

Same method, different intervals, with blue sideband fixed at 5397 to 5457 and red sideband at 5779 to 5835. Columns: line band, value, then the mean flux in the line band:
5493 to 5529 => 0.10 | 49.8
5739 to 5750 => -0.23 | 53.8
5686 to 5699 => 0.29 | 50.9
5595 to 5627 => 0.51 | 50.3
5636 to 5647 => 0.01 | 51.4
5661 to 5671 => 0.10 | 51.2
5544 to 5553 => -0.57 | 53.5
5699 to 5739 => 0.80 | 51.4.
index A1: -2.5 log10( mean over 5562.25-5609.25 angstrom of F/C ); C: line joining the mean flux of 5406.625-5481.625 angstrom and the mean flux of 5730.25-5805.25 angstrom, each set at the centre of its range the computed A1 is 0.03 mag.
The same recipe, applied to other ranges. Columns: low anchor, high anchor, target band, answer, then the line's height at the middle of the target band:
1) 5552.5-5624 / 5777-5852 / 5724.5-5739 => -0.01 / 52.4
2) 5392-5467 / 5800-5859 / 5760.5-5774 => 0.01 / 52.9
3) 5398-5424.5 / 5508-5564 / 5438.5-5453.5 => -0.03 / 49.4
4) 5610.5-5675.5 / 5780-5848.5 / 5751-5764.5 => 0.02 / 52.9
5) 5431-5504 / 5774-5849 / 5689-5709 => 0.03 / 52.3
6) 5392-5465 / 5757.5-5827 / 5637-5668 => 0.01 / 51.4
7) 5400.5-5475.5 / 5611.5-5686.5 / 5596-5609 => 0.03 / 50.9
